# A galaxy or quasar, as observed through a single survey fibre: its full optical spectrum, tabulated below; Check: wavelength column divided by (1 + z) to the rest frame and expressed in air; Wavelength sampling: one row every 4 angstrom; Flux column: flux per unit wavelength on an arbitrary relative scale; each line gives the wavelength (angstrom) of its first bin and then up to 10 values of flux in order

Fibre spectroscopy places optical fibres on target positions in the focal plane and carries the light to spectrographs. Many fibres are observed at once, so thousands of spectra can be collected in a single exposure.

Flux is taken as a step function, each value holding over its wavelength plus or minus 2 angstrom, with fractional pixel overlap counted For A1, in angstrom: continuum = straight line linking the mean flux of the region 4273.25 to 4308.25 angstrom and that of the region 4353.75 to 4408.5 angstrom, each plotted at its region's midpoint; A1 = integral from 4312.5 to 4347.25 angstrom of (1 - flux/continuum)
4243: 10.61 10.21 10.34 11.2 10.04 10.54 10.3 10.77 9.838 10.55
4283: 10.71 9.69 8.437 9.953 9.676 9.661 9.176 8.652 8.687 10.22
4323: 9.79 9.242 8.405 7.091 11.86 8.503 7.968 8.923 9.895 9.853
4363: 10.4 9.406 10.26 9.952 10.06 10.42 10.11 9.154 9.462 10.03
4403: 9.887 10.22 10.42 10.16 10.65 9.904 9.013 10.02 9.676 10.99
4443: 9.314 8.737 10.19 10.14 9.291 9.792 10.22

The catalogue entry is 2.5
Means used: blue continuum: 9.75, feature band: 9.14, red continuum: 9.93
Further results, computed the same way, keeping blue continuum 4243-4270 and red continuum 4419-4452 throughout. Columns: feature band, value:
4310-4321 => 1.08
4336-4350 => 1.23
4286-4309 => 1.97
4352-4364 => 0.17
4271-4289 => 0.20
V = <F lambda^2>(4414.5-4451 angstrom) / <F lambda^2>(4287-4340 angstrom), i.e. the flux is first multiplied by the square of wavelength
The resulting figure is 1.1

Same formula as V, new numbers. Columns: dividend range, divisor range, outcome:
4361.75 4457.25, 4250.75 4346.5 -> 1.08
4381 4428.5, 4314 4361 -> 1.12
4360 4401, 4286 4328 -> 1.09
